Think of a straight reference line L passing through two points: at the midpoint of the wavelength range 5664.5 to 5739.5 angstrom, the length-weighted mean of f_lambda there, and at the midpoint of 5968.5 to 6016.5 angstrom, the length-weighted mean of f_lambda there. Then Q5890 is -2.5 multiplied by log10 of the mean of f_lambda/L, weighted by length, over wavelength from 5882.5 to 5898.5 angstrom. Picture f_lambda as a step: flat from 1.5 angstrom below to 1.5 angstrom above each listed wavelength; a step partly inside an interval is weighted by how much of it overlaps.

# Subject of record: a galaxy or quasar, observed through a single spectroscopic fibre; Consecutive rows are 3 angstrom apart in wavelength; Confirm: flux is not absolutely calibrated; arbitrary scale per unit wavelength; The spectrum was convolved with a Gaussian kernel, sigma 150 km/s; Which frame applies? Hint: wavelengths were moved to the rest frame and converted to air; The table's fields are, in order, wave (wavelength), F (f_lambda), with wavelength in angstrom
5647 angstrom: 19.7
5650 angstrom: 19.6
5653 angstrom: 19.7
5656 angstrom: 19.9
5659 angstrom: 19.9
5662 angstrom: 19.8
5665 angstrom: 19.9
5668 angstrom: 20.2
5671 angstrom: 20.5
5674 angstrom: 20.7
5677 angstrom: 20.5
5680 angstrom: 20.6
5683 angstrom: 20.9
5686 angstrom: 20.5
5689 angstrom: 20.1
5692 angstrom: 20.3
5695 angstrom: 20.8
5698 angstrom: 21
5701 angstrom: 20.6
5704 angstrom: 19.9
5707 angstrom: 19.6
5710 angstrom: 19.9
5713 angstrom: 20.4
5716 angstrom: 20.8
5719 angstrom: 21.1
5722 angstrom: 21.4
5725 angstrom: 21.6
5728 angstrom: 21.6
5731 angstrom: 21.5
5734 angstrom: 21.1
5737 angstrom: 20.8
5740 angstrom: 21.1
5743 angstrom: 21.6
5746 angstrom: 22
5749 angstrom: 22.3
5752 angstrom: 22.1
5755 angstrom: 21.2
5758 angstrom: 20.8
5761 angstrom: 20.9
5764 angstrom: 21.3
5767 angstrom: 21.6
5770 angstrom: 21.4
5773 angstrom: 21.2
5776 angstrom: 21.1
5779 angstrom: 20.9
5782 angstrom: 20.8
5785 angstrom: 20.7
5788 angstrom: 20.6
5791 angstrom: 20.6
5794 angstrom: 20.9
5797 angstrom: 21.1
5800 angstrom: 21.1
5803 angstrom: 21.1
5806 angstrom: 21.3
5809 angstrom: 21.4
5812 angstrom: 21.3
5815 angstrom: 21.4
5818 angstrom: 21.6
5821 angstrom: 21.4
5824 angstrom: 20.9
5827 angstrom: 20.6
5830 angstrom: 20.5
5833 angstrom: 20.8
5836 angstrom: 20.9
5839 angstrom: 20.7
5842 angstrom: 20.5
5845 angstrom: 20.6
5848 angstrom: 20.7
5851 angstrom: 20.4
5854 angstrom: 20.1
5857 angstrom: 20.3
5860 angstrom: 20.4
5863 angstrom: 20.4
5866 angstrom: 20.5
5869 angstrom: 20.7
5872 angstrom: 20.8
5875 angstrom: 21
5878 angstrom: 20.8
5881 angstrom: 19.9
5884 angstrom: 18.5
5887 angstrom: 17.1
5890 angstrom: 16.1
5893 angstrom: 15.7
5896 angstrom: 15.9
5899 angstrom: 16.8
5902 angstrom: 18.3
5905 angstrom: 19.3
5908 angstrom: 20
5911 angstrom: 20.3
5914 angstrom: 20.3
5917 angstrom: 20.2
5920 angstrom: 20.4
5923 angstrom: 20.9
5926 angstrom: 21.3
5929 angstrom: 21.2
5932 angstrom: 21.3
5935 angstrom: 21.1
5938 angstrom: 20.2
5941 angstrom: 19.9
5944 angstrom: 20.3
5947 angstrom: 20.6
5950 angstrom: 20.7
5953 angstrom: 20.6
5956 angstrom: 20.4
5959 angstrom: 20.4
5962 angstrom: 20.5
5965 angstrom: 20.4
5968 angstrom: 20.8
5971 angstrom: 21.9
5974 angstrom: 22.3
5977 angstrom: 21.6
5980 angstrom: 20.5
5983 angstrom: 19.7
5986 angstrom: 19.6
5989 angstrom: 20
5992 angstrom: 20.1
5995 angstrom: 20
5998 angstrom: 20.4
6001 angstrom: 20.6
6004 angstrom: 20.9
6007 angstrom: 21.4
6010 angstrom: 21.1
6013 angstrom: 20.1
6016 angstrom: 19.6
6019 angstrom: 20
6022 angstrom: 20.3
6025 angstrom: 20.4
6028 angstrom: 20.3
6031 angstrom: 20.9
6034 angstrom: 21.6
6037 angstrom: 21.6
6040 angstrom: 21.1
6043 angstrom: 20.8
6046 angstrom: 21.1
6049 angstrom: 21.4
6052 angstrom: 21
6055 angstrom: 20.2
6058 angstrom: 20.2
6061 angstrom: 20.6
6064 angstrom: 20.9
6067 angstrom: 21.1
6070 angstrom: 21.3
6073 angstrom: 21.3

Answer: 0.23 mag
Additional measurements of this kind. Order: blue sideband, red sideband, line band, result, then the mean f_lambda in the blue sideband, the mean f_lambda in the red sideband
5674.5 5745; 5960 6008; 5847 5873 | 0.01 mag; 20.8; 20.7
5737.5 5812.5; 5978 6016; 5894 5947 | 0.04 mag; 21.2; 20.4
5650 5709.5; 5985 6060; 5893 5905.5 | 0.19 mag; 20.3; 20.6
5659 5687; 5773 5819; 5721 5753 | -0.04 mag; 20.4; 21.1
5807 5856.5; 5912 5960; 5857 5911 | 0.09 mag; 20.9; 20.6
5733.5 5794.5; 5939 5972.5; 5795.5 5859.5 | 0.01 mag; 21.2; 20.6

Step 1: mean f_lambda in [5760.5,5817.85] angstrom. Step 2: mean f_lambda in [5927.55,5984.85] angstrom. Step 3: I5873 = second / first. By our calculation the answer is 0.98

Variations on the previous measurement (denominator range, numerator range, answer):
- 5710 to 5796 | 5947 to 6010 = 0.98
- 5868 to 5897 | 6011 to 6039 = 1.10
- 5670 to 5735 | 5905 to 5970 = 0.99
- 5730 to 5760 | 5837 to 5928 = 0.92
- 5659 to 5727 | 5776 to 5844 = 1.02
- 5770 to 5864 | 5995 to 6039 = 0.99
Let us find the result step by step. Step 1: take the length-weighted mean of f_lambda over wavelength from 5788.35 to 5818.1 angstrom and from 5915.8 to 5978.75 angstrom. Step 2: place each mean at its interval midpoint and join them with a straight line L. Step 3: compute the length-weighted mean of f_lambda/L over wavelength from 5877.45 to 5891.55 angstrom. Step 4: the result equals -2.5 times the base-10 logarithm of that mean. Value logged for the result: 0.146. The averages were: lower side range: 21.1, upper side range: 20.8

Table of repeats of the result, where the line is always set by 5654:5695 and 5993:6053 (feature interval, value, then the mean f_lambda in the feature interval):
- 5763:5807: -0.03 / 21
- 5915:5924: 0.01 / 20.5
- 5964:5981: -0.03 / 21.3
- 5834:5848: -0.01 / 20.7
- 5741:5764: -0.06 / 21.5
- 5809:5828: -0.04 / 21.2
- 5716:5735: -0.05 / 21.3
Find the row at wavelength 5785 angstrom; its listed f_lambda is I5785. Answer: 20.7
